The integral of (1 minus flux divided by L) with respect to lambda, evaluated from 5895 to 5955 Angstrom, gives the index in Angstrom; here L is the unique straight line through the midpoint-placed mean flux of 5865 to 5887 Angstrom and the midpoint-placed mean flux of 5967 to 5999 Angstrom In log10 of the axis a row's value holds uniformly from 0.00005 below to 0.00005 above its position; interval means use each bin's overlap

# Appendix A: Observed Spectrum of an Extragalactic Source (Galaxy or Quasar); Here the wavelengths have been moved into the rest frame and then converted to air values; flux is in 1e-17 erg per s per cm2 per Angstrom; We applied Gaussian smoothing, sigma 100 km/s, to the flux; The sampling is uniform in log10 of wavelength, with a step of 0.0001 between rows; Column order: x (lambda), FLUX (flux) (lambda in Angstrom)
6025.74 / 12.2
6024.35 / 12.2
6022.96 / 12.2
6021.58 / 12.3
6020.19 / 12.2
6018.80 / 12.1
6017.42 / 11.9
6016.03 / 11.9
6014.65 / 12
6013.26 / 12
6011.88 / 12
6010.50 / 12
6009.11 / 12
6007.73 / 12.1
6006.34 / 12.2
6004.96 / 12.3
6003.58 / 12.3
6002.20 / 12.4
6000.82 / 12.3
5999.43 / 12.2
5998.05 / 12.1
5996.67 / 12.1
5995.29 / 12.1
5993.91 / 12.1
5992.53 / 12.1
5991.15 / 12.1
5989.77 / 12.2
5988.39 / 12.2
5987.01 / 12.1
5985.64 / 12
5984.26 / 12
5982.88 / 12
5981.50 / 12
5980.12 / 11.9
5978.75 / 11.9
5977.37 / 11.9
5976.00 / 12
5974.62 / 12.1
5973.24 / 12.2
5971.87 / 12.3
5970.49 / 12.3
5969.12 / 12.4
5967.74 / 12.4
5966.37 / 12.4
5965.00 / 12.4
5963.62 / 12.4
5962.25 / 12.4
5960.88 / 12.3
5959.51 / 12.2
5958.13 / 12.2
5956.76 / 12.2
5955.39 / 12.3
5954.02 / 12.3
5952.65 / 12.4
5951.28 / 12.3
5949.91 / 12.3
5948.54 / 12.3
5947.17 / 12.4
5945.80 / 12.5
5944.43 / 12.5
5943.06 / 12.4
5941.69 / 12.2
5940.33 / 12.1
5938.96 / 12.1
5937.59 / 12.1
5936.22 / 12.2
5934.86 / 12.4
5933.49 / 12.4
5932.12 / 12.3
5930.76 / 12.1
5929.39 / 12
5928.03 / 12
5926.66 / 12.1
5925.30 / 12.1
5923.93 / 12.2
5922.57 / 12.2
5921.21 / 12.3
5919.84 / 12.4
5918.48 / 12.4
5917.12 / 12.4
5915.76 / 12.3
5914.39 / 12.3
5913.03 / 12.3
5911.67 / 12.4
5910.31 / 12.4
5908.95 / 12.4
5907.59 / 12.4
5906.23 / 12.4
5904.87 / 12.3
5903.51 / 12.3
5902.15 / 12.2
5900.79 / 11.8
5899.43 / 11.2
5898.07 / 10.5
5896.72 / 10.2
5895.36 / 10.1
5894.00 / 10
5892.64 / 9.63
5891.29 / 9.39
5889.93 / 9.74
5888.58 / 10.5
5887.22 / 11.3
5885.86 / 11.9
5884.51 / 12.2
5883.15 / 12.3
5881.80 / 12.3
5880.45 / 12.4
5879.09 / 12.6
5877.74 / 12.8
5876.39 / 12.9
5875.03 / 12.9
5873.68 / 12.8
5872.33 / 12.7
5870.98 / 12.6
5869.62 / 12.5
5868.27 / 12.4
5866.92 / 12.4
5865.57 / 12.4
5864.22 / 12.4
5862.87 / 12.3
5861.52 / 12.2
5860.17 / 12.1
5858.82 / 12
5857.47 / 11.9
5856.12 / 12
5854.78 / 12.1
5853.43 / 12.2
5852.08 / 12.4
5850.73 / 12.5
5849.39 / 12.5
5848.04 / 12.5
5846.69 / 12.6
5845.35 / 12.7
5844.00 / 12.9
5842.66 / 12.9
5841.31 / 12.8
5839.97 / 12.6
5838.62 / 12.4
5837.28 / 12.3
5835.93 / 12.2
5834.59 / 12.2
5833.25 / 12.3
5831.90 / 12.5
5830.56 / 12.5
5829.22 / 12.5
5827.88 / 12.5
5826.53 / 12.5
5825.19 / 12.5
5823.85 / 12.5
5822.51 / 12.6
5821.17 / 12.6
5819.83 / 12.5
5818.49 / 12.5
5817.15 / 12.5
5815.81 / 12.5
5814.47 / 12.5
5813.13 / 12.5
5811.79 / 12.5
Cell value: 0.9 Angstrom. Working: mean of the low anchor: 12.5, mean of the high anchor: 12.1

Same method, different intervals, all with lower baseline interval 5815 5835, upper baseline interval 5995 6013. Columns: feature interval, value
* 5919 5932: 0.1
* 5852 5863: 0.3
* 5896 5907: 0.7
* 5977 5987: 0.2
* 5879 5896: 1.8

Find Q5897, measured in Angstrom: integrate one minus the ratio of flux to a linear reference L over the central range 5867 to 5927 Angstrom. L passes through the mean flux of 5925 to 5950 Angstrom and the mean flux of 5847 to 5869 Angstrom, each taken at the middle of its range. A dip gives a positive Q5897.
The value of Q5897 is 1.74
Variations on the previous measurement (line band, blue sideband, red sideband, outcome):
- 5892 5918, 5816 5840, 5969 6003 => 1.30 Angstrom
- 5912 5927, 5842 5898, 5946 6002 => -0.25 Angstrom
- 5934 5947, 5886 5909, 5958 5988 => -0.66 Angstrom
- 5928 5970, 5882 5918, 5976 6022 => -1.76 Angstrom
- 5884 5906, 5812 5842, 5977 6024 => 2.41 Angstrom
